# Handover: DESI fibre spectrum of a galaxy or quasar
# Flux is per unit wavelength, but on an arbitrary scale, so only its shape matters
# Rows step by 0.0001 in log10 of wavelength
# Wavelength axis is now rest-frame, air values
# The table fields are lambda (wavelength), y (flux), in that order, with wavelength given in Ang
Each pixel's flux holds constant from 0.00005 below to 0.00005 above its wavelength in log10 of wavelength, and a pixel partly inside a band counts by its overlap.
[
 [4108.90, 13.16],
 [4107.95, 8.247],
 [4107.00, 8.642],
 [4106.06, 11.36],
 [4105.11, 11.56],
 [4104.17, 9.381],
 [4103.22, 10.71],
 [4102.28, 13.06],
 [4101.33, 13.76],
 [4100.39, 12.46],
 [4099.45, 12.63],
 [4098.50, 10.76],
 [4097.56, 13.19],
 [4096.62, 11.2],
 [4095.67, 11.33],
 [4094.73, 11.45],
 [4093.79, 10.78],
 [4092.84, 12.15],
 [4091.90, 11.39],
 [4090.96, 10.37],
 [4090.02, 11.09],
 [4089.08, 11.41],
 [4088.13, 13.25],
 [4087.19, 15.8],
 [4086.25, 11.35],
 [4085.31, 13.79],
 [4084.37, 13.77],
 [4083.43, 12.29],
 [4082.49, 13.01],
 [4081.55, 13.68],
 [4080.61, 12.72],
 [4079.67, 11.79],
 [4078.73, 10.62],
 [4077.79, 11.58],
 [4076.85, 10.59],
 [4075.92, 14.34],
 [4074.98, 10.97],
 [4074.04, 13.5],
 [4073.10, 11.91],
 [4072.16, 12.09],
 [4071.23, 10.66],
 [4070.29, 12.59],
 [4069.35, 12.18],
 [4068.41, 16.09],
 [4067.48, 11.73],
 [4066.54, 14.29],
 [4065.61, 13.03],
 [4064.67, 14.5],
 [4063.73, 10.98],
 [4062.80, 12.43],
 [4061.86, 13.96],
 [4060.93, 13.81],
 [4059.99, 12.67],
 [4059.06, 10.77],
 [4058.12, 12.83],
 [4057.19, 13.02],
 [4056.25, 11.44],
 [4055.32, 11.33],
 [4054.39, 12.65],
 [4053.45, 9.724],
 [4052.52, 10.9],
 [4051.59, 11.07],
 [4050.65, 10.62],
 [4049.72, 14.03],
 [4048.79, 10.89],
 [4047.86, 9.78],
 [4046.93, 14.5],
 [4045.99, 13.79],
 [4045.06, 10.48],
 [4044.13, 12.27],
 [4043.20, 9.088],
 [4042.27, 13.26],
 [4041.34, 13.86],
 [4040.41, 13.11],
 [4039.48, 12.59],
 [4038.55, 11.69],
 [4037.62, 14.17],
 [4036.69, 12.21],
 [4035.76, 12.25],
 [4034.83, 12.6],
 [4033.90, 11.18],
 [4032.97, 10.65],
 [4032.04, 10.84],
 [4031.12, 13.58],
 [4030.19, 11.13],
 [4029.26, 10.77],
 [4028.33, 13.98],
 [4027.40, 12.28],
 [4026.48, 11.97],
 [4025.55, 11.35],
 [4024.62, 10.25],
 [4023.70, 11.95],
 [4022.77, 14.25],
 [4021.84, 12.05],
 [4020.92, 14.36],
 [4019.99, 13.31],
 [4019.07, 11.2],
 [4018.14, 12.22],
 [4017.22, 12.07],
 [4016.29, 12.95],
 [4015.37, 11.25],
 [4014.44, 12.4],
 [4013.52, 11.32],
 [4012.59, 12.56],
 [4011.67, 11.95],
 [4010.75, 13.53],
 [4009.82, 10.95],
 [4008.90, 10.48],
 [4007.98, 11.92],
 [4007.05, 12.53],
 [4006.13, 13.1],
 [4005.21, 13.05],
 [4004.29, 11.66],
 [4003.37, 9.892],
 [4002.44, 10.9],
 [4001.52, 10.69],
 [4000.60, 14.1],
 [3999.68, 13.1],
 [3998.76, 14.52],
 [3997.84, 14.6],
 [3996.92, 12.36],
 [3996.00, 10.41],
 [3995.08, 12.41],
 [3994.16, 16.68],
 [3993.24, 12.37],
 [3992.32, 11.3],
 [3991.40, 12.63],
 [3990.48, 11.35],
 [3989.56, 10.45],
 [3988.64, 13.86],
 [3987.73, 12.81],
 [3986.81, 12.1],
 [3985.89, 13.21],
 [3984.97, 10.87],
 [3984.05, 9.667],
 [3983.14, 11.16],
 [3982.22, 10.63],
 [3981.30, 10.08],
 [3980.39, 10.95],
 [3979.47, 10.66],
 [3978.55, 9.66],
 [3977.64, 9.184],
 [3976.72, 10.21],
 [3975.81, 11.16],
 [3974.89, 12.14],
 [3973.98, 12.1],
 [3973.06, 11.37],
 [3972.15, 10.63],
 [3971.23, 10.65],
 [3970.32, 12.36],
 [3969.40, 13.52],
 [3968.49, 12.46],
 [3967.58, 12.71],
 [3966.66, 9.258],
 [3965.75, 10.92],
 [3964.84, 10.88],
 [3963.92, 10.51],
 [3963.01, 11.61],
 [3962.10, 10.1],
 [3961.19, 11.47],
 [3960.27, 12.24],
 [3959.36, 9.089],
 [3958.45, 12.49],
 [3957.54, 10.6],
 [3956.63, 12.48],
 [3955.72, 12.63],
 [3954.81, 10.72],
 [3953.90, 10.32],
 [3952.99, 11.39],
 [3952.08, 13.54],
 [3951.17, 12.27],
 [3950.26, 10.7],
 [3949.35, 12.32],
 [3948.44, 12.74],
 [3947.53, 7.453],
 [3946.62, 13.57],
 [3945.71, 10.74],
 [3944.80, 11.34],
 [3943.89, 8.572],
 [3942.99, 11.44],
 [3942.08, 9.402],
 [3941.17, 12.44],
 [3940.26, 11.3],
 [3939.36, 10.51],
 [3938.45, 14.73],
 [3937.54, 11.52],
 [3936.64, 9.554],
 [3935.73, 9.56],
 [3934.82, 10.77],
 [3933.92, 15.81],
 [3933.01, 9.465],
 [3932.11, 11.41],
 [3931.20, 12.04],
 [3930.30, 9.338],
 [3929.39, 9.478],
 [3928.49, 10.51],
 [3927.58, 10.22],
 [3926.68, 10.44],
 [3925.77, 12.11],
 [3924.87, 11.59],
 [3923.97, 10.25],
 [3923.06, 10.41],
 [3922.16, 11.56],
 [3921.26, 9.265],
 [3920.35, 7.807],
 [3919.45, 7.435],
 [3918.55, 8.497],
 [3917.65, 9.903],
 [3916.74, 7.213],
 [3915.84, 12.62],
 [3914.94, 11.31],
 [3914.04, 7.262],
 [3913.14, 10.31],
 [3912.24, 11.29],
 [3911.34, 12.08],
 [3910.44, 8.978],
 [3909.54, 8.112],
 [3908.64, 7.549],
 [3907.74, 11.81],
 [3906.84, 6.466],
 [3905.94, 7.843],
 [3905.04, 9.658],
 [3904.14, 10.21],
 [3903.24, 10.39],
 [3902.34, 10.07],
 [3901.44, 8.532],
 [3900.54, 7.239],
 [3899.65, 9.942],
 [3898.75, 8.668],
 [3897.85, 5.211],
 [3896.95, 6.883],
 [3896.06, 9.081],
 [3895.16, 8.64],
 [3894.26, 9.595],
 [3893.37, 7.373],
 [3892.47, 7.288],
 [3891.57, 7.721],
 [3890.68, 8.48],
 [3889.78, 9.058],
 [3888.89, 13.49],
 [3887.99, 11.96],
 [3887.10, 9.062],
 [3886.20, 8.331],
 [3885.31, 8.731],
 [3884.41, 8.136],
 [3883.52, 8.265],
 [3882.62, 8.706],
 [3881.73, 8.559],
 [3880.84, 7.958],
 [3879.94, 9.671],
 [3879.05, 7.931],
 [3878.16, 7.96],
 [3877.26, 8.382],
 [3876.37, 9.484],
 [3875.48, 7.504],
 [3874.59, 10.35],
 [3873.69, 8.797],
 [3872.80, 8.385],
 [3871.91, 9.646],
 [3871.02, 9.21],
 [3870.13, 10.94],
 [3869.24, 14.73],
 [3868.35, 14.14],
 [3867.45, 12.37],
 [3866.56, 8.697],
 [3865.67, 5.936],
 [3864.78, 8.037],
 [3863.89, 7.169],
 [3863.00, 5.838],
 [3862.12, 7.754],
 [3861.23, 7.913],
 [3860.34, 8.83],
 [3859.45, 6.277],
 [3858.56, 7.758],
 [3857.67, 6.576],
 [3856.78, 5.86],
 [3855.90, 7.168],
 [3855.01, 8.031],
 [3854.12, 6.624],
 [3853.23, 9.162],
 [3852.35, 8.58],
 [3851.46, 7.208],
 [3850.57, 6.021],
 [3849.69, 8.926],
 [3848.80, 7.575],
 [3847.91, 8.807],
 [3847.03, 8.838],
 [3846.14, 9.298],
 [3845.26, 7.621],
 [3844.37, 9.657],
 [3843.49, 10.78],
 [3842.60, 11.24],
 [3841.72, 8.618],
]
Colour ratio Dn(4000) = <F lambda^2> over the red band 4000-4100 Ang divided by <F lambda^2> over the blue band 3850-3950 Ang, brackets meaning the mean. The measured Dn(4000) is 1.39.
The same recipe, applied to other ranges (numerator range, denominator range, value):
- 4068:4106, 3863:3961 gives 1.34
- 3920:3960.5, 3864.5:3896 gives 1.24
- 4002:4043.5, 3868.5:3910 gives 1.44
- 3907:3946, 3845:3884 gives 1.26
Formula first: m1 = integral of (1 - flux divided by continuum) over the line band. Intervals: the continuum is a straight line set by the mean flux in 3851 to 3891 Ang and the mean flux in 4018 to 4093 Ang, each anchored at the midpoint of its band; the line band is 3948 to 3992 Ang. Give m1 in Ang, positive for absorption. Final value -3.1 Ang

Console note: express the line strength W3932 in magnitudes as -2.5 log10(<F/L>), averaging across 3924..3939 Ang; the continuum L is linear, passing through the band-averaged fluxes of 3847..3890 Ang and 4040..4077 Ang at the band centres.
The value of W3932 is -0.13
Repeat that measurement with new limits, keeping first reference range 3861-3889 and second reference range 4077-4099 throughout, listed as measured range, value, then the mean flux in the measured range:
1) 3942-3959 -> -0.12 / 11.3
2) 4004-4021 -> -0.11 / 12.2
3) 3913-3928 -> -0.01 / 9.89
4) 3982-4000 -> -0.15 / 12.3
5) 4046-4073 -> -0.06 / 12.3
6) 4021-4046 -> -0.07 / 12.1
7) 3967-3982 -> -0.07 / 11.2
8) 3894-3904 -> 0.11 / 8.6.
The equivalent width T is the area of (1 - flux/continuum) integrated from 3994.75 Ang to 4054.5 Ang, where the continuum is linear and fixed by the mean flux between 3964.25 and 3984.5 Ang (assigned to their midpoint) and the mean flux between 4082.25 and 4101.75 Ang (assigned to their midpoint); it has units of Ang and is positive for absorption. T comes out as -3.0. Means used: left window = 11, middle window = 12.1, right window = 12.2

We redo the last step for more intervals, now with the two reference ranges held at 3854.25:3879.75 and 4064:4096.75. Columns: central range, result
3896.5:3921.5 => 0.92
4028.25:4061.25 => -0.74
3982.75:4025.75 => -4.63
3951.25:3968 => -1.71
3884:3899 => 0.59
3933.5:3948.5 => -1.96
